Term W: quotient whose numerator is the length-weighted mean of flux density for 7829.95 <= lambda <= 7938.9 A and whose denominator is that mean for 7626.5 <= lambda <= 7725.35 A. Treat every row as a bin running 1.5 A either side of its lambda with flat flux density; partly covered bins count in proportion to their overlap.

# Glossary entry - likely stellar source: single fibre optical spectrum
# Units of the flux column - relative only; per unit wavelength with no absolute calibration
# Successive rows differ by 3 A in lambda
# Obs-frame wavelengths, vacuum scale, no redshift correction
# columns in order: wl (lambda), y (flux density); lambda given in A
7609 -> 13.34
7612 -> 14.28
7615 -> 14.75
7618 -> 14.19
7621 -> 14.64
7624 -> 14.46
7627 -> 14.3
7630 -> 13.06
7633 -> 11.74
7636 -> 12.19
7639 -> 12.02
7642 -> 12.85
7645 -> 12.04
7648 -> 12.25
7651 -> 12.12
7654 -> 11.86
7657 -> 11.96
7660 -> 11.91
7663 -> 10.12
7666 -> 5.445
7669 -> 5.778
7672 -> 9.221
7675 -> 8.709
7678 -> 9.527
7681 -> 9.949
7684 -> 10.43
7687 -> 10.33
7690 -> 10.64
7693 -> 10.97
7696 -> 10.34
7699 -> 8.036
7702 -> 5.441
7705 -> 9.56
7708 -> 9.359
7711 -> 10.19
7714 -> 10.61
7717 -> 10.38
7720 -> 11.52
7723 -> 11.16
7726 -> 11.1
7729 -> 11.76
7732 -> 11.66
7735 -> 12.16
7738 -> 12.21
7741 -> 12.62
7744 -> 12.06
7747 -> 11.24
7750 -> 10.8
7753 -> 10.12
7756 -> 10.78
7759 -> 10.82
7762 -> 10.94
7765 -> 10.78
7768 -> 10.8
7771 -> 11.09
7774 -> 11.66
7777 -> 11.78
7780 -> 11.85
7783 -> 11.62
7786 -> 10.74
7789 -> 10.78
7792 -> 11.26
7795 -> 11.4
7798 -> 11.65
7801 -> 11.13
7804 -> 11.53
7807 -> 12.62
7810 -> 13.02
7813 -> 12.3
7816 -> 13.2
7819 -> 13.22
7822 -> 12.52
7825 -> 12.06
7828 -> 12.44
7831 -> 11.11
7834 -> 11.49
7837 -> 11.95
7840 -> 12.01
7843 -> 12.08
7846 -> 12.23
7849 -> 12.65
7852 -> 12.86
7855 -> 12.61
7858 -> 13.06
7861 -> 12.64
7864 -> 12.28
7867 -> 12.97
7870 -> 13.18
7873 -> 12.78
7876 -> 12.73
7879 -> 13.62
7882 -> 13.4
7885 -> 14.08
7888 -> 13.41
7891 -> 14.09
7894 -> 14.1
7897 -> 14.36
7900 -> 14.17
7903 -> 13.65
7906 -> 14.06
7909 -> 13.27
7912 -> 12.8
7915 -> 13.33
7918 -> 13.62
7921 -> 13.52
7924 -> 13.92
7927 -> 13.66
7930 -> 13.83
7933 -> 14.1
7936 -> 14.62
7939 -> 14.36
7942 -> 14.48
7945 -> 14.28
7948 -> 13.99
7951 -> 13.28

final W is 1.26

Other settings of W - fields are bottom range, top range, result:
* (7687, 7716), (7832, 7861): 1.29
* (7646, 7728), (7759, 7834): 1.17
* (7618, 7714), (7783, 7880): 1.14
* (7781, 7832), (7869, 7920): 1.14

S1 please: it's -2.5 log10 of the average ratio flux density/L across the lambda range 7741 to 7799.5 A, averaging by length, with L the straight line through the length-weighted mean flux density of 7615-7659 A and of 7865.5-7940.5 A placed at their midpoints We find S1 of 0.18 mag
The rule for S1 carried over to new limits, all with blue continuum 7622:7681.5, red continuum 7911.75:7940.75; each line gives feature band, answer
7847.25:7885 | 0.024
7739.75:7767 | 0.095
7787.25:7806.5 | 0.109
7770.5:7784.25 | 0.065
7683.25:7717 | 0.200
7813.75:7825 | -0.003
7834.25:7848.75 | 0.080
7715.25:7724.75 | 0.075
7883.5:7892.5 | -0.033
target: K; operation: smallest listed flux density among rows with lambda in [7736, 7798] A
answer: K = 10.12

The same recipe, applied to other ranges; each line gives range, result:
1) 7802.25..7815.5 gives 11.53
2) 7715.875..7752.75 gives 10.38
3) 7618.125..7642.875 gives 11.74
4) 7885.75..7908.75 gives 13.41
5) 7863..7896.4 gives 12.28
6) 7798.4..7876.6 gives 11.11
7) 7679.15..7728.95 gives 5.441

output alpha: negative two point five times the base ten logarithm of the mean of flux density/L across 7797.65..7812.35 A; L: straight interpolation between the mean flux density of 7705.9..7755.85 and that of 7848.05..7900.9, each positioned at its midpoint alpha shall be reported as 0.019 mag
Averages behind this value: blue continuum 11.2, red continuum 13.3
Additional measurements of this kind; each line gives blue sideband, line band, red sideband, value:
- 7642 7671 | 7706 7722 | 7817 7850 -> 0.06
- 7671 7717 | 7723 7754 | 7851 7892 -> -0.11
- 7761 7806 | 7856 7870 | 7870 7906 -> 0.03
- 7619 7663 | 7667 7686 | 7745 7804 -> 0.35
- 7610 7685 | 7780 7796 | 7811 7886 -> 0.10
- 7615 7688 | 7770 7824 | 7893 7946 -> 0.08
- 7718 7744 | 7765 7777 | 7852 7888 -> 0.09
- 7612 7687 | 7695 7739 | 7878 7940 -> 0.17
